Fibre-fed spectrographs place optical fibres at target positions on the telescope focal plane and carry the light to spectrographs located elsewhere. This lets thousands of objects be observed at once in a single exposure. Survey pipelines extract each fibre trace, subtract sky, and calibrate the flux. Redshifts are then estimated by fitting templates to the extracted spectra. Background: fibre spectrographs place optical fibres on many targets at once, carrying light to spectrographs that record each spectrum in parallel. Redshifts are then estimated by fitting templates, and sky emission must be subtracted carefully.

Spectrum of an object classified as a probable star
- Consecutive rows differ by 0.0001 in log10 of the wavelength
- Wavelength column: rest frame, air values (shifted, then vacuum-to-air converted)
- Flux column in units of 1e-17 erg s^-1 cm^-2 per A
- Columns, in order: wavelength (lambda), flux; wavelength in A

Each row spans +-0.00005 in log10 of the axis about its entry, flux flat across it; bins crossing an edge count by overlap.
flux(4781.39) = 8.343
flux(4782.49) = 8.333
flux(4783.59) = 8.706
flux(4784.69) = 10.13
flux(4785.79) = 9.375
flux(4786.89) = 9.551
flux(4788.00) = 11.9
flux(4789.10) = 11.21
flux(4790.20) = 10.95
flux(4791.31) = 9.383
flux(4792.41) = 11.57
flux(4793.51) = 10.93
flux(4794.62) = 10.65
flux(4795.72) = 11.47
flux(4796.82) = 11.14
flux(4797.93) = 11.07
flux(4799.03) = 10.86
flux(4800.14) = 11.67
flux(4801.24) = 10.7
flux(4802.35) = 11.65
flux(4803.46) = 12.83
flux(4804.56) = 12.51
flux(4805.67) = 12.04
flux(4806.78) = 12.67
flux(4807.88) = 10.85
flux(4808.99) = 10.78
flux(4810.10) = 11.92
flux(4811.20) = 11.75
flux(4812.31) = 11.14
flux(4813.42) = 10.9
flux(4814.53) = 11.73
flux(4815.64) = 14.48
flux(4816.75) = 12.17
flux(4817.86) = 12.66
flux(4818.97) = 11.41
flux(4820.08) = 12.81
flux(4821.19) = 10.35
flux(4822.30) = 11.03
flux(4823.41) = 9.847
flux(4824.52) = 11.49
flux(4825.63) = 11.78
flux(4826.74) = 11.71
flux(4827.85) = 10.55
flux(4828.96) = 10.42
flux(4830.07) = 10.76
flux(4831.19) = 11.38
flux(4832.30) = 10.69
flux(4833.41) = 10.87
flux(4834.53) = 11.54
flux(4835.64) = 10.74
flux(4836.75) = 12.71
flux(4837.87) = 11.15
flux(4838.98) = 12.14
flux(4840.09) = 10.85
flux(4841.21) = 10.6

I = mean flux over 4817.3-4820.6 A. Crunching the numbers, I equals 12.3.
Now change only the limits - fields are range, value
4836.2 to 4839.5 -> 12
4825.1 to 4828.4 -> 11.4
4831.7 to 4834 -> 10.8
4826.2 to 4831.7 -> 11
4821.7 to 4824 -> 10.5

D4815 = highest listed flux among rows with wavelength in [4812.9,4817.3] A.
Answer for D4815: 14.48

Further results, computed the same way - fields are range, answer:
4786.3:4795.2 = 11.9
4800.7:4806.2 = 12.83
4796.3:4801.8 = 11.67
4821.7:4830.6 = 11.78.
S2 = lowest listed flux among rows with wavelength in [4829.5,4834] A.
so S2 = 10.69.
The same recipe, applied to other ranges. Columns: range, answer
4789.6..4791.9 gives 9.383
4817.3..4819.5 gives 11.41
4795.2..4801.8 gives 10.7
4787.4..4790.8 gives 10.95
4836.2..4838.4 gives 11.15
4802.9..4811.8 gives 10.78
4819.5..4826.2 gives 9.847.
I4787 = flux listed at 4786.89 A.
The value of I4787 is 9.551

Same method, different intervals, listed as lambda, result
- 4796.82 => 11.14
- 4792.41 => 11.57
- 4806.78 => 12.67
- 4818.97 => 11.41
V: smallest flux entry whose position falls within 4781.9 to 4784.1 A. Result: 8.333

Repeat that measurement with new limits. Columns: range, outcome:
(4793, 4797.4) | 10.65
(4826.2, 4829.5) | 10.42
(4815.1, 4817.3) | 12.17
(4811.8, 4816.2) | 10.9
